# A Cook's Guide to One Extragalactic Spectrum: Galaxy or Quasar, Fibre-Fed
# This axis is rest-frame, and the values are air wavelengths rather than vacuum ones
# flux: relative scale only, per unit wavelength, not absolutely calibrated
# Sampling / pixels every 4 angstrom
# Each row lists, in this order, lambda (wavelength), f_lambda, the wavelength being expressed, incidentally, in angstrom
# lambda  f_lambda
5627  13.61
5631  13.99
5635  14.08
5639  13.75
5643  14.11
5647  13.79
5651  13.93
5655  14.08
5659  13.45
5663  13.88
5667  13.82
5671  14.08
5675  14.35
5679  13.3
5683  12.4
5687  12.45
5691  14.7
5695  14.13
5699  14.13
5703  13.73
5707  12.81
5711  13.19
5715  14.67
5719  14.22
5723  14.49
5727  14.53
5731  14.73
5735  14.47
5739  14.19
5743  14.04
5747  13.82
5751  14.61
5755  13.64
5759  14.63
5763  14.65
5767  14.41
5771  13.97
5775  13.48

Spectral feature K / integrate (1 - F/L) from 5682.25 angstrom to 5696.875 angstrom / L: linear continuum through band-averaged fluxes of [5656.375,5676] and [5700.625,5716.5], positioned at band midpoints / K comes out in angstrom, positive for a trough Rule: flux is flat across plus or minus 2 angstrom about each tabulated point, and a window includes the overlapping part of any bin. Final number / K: 0.2 angstrom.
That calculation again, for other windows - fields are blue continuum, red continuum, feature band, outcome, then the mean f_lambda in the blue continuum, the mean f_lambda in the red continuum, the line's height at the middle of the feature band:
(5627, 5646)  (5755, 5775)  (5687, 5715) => 0.67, 13.9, 14.2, 14.1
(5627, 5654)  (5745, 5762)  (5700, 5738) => 0.06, 13.9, 14.2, 14.1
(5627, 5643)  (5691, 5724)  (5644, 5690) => 1.01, 13.9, 14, 13.9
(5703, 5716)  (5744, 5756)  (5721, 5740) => -0.98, 13.5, 14.1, 13.8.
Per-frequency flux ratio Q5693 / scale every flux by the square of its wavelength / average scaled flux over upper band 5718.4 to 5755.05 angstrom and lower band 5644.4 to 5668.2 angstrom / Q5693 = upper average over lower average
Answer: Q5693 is 1.1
